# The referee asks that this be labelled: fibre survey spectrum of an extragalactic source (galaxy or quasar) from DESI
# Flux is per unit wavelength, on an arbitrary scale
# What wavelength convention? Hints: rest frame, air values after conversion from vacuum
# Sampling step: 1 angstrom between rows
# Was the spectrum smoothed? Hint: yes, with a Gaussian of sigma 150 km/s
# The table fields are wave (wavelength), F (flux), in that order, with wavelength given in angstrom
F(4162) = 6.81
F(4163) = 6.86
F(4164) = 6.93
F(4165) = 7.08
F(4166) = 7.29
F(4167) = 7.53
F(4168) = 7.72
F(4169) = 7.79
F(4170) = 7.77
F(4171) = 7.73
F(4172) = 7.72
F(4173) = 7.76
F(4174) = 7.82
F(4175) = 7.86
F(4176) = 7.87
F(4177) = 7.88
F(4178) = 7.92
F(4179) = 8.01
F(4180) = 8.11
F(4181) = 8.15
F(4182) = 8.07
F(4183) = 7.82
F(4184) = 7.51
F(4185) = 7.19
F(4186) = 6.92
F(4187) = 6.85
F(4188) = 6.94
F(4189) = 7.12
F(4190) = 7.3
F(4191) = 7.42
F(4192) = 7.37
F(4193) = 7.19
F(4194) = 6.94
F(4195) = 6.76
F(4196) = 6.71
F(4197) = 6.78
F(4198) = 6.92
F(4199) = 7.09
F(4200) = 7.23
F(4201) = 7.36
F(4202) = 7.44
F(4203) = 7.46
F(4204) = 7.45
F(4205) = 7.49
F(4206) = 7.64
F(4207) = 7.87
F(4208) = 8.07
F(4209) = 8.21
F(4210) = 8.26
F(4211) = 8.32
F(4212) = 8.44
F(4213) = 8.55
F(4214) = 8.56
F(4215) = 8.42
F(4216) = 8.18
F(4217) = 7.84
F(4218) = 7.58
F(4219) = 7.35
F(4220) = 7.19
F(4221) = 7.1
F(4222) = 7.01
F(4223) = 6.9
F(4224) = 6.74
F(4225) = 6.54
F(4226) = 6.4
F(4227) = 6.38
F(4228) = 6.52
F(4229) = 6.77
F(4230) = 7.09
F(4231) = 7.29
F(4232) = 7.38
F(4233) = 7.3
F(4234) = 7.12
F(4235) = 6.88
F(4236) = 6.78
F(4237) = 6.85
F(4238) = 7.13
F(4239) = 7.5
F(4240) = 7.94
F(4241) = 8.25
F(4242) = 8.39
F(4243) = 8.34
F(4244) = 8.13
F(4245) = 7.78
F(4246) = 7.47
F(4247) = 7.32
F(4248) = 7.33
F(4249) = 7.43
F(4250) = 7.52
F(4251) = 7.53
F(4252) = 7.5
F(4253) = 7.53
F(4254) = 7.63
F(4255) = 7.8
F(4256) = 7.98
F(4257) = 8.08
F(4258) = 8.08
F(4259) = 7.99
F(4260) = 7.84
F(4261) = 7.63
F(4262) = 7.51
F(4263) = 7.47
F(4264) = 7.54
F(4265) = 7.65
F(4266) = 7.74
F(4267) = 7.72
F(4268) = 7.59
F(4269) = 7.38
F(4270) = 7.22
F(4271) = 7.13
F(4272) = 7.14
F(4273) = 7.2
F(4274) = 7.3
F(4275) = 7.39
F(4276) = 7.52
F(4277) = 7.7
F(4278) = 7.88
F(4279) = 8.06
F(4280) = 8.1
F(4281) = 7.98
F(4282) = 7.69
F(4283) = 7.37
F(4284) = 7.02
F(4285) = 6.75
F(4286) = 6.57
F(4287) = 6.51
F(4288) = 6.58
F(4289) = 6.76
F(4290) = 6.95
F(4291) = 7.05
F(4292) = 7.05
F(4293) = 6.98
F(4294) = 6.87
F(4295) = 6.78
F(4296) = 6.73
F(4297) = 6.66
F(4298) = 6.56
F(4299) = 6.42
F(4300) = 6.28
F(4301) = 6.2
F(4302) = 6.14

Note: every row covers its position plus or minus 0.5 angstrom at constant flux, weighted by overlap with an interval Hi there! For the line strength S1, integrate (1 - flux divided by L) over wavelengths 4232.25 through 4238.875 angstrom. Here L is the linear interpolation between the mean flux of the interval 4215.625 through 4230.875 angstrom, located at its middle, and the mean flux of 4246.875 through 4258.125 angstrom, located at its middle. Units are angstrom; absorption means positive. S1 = 0.22 angstrom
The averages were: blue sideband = 7.04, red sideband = 7.64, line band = 7.05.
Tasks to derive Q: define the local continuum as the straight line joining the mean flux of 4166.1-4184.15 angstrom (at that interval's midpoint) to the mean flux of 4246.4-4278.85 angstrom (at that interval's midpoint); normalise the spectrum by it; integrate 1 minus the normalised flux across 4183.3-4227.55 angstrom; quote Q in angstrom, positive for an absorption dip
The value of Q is 2.0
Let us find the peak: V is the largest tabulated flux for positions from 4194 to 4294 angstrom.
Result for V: 8.56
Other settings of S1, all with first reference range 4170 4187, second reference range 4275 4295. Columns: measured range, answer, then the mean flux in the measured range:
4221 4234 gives 1.08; 6.88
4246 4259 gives -0.47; 7.65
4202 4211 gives -0.25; 7.81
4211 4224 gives -0.32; 7.74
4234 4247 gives -0.26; 7.59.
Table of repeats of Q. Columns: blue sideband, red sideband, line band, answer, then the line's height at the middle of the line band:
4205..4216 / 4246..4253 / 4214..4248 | 1.96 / 7.8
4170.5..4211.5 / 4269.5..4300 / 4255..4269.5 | -1.04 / 7.21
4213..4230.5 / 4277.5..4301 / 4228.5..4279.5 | -2.94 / 7.13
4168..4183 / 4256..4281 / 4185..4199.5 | 1.50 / 7.84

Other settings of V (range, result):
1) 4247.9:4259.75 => 8.08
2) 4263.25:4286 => 8.1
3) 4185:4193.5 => 7.42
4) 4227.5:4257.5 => 8.39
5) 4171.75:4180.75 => 8.11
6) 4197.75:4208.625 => 8.07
